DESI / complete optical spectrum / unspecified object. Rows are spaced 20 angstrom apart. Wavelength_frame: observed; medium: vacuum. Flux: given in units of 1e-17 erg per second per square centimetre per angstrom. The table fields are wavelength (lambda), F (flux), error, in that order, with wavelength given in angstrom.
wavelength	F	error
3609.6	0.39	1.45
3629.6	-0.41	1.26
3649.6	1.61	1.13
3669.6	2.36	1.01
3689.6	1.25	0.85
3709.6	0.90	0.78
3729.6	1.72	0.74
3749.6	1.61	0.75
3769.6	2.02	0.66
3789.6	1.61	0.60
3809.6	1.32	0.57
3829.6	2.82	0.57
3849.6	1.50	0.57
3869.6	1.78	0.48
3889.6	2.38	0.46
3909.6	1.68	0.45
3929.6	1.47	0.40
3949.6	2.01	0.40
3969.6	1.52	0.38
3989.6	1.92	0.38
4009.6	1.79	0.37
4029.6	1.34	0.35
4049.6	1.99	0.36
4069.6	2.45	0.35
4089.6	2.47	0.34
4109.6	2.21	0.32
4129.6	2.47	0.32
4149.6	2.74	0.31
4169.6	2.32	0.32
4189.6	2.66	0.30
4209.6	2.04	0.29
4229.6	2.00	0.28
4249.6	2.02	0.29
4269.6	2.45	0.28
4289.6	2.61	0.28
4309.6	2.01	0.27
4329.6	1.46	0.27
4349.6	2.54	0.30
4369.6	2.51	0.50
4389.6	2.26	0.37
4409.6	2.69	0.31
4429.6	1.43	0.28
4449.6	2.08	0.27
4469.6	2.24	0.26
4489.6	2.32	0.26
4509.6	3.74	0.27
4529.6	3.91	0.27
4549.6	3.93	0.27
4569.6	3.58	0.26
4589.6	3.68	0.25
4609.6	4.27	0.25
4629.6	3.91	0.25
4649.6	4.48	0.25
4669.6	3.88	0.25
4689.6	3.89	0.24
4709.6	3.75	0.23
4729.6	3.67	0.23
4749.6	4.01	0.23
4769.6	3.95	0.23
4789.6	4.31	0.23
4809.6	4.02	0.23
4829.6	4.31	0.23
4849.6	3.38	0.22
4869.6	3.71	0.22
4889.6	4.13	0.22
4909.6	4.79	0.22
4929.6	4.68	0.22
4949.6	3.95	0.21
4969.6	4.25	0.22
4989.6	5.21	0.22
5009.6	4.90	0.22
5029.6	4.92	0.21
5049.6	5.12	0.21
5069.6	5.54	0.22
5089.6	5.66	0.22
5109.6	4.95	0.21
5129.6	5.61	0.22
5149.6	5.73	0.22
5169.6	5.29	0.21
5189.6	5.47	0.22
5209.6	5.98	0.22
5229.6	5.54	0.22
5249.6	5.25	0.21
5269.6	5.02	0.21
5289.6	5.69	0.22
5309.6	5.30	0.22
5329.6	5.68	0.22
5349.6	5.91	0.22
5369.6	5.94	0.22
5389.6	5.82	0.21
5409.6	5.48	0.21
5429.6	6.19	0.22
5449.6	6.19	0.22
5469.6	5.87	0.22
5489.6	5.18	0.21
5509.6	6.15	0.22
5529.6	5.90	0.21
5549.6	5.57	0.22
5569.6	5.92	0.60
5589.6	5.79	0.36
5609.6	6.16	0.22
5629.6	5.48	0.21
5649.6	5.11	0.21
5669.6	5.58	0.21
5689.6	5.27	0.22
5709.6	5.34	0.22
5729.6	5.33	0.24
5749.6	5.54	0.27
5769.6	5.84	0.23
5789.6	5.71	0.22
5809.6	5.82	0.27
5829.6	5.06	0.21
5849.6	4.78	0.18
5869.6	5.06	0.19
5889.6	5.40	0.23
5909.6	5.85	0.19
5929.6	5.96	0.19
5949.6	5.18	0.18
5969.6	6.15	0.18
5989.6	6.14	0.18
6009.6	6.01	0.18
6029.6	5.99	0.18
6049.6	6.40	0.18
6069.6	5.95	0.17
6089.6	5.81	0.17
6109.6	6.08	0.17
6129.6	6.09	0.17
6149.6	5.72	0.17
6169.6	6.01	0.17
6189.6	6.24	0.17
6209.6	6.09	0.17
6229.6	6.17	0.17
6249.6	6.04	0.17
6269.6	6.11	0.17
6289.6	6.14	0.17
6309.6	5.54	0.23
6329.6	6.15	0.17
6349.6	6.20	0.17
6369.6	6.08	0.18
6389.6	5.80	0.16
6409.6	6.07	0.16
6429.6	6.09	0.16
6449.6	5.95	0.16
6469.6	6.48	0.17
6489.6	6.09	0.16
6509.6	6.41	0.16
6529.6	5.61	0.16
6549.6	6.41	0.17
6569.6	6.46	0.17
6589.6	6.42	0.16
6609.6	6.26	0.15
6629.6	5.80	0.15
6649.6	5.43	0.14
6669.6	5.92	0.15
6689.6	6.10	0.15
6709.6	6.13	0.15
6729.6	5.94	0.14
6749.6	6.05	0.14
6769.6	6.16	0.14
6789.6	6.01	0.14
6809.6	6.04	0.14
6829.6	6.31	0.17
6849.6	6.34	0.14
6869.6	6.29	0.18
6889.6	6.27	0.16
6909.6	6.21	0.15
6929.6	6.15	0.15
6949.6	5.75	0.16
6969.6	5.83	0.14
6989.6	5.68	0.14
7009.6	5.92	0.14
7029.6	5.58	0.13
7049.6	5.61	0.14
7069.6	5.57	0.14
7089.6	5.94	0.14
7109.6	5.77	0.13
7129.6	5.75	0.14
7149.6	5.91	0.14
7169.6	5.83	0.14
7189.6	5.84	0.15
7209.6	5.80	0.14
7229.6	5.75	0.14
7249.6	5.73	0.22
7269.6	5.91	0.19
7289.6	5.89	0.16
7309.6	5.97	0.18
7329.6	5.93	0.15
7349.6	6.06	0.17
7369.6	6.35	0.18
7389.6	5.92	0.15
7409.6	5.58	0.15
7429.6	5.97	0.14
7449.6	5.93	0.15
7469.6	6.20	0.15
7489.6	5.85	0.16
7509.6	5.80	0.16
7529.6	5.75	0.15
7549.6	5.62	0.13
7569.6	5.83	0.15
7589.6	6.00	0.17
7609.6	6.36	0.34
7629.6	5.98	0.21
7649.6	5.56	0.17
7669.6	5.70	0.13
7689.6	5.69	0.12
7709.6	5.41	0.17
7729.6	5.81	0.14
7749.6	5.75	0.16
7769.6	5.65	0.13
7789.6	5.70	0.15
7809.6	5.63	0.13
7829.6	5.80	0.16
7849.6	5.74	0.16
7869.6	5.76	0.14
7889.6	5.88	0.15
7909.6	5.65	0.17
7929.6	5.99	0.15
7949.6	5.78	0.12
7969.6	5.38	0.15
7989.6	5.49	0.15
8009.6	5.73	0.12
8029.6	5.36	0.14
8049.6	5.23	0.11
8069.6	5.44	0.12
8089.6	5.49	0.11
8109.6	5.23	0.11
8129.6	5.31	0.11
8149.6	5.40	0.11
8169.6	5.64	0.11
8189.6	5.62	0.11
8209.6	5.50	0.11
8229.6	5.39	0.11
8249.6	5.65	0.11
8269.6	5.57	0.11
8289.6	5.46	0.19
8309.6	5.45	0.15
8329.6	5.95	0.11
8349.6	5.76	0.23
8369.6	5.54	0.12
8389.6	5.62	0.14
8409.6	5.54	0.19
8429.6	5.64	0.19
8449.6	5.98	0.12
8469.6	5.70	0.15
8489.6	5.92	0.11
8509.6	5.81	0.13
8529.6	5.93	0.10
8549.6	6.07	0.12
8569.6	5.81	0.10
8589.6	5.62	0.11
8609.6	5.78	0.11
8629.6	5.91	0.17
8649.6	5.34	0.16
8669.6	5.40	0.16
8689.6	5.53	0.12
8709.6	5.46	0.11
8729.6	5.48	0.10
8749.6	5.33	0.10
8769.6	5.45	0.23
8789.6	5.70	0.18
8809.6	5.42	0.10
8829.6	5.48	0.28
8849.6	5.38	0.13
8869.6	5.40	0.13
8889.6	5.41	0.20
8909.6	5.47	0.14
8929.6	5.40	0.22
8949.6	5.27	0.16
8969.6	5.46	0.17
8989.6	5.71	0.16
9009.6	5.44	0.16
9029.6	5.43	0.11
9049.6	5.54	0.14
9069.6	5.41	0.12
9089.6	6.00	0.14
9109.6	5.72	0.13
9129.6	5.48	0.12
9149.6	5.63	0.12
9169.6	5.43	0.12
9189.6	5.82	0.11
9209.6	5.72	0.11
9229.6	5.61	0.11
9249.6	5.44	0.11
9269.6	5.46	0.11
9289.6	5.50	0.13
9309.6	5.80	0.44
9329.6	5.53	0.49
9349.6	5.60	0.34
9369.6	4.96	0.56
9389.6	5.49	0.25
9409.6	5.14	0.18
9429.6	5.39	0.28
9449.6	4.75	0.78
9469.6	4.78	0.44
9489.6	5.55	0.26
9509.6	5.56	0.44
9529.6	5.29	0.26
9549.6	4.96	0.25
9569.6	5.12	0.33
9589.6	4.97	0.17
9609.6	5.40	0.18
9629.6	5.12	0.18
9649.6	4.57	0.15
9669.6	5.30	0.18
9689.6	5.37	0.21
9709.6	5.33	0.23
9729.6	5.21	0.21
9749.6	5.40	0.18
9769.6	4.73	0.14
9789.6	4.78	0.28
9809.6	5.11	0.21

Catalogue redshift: 0.13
